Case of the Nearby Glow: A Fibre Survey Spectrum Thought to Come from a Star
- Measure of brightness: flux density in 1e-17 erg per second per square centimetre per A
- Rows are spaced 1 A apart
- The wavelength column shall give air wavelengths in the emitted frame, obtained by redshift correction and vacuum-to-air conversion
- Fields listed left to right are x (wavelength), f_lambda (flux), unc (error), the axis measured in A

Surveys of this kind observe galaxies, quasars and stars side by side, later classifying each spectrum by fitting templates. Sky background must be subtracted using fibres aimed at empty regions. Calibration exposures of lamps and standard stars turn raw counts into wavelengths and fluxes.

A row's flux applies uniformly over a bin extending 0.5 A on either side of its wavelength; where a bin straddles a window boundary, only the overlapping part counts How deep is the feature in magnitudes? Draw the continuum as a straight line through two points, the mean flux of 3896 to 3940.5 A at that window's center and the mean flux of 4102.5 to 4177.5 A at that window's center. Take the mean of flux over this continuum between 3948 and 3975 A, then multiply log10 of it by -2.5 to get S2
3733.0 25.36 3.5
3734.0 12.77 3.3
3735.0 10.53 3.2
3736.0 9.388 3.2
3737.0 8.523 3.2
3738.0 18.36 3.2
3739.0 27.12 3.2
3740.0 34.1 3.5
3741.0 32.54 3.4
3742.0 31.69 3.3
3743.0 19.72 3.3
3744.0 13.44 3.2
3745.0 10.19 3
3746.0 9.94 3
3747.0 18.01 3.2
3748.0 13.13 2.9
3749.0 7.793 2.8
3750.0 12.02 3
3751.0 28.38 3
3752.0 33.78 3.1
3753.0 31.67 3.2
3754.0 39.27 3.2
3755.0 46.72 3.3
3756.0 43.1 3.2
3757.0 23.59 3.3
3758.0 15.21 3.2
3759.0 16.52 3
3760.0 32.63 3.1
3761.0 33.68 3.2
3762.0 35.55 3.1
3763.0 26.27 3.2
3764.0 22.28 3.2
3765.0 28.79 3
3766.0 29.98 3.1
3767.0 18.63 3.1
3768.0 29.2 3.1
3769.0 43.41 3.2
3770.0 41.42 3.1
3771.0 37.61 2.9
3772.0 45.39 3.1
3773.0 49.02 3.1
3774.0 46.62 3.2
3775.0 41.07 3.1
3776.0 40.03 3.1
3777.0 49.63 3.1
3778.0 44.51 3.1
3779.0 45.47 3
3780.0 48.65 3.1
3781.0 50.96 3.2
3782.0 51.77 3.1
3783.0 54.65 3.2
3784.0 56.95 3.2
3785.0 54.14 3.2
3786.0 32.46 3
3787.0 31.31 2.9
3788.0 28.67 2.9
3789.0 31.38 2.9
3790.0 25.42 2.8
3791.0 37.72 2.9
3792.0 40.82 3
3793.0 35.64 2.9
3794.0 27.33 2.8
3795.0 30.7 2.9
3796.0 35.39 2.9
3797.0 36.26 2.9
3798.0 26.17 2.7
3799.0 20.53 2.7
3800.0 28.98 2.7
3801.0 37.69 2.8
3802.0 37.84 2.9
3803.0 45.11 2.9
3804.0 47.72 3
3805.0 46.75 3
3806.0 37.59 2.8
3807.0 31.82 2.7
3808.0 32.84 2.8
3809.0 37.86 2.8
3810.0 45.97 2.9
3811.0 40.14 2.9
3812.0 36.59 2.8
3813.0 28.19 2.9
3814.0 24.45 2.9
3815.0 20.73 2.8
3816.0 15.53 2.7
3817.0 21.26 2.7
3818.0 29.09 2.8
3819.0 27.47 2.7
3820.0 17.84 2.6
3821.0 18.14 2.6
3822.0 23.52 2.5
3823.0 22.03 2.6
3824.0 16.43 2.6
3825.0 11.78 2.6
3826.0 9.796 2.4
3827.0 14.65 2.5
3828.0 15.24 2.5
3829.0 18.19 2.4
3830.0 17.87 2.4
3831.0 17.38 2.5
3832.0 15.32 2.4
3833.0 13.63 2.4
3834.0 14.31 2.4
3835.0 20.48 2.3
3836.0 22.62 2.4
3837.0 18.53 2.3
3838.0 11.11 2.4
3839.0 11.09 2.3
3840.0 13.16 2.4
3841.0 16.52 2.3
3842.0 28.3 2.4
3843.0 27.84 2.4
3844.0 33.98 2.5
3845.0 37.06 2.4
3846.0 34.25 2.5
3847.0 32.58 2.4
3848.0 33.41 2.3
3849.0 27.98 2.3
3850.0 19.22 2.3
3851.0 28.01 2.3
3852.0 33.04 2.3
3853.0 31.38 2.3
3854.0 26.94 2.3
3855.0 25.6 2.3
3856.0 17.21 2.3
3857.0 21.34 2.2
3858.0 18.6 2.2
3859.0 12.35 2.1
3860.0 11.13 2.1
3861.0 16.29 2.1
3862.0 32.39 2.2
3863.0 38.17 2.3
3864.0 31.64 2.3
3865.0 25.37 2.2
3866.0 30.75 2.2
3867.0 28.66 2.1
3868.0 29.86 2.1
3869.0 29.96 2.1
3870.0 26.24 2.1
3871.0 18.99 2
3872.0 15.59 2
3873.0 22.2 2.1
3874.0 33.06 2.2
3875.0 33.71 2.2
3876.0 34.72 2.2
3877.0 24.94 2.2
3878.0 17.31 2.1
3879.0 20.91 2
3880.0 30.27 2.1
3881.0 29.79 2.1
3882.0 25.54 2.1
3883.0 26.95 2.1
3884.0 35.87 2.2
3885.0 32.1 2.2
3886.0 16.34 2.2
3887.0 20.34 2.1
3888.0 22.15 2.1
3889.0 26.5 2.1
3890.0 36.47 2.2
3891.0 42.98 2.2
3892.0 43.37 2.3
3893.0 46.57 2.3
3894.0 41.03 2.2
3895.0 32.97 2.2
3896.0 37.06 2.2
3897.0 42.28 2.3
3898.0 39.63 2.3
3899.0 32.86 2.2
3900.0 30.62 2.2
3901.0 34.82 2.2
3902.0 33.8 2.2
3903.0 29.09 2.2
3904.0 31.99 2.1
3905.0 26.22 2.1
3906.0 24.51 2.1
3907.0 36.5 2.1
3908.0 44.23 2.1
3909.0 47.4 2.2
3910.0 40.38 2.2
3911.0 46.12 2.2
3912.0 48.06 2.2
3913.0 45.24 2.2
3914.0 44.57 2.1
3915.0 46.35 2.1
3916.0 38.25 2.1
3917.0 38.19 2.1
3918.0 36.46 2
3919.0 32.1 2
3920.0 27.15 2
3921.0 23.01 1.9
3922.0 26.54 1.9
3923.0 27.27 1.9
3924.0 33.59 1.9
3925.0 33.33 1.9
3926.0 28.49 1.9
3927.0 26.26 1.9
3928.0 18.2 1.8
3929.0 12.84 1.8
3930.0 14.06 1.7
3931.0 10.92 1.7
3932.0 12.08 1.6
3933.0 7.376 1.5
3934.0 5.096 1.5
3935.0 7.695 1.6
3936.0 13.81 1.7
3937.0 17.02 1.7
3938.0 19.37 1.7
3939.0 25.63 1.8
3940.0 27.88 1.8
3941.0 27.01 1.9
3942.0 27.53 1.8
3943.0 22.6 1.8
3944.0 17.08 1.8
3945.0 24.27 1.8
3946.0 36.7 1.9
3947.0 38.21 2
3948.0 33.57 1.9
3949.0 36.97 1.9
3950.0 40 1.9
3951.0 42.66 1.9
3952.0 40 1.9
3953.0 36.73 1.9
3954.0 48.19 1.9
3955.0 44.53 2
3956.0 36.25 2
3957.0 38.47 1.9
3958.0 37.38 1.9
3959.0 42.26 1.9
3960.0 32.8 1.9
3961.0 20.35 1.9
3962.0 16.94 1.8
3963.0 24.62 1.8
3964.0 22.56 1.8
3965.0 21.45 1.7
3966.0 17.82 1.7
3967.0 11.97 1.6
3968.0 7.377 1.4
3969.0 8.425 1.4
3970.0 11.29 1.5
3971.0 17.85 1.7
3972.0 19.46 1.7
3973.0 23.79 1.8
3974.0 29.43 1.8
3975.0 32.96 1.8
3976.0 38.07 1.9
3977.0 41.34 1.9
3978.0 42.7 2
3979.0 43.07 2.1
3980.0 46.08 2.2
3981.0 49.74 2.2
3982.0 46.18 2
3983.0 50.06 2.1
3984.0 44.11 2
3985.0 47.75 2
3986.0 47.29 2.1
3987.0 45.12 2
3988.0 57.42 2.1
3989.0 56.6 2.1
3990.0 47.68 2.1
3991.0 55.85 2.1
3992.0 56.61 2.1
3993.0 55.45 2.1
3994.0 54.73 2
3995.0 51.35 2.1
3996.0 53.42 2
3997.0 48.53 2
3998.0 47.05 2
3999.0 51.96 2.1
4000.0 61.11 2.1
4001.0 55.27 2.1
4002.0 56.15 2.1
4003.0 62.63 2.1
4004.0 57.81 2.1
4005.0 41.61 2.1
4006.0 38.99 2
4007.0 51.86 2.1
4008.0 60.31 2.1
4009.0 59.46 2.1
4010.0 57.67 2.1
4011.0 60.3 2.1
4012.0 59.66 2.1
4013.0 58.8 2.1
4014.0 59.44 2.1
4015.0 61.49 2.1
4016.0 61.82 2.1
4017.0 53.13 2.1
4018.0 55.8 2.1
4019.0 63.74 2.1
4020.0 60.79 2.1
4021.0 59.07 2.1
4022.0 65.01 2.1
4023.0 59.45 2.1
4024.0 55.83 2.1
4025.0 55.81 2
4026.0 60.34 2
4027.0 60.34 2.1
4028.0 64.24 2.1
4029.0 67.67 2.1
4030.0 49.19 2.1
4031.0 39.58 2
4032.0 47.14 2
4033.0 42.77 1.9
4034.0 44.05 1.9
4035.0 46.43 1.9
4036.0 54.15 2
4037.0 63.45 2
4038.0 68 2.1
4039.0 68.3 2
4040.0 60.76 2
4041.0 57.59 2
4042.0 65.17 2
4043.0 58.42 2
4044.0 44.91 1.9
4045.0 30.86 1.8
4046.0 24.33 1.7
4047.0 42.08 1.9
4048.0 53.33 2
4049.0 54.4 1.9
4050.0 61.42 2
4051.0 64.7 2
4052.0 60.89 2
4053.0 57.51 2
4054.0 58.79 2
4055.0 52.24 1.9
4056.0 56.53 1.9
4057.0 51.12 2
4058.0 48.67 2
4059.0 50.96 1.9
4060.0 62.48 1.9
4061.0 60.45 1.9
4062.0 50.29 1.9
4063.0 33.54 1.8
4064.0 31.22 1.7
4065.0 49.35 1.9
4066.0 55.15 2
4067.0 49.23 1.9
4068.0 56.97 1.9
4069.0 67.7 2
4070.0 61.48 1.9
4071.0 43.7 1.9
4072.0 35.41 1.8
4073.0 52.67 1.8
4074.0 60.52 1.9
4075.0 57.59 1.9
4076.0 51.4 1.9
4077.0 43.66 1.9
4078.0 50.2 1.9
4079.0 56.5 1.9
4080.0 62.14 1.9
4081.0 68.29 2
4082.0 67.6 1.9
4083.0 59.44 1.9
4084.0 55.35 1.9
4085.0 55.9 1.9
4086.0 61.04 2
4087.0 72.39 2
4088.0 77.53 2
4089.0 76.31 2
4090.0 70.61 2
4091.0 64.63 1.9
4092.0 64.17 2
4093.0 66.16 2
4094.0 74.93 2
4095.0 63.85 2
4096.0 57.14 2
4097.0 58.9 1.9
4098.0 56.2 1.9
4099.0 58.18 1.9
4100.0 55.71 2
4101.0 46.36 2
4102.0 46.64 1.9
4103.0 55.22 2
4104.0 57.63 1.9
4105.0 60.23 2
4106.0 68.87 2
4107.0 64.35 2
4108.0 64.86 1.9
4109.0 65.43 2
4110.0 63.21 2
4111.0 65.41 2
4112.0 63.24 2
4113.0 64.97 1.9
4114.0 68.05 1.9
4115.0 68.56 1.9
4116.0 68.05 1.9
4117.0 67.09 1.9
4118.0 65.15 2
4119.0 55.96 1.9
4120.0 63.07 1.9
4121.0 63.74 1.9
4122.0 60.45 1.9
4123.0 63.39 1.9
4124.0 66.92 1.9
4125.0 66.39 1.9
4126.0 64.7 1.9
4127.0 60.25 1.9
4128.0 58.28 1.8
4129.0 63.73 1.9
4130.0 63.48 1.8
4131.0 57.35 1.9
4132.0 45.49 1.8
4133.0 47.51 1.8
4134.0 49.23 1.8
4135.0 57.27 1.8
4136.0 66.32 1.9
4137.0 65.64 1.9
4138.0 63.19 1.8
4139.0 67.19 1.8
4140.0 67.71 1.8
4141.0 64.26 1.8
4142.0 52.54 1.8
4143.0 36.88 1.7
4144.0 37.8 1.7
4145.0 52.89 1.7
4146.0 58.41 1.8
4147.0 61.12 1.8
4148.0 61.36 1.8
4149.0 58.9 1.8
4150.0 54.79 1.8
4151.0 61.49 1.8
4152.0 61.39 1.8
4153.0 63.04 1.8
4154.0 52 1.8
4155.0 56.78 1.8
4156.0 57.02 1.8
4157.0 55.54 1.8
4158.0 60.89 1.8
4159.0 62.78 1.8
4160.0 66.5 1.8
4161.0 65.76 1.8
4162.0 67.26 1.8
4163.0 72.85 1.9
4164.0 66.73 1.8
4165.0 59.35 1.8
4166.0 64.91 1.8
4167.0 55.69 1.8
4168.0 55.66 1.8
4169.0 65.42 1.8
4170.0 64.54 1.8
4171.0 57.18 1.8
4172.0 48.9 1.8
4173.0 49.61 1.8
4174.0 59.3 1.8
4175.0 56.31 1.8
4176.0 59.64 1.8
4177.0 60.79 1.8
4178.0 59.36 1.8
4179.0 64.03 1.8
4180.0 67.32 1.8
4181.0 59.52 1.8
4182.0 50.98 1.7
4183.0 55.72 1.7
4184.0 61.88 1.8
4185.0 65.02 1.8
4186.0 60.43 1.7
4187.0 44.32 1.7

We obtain 0.234 mag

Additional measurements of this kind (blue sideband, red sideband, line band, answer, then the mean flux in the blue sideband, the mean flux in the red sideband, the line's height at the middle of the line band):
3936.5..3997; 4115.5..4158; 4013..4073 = -0.19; 35.3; 59.2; 46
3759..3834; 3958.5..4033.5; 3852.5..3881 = 0.42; 32.3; 46.2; 37.2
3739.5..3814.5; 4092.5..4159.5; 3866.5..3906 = 0.36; 33.8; 60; 42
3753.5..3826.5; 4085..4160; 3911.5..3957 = 0.49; 33.9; 60.9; 45.6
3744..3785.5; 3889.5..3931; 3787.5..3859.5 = 0.28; 34.1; 34.4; 34.2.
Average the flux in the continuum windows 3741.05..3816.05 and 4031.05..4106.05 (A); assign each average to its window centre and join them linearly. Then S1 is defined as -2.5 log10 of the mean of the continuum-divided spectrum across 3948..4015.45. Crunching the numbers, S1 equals 0.17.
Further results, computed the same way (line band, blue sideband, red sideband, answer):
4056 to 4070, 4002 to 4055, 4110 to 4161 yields 0.10 mag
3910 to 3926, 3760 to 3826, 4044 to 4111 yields 0.21 mag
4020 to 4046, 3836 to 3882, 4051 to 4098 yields -0.08 mag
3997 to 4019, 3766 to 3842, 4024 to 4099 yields -0.10 mag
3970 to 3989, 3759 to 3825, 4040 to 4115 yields 0.24 mag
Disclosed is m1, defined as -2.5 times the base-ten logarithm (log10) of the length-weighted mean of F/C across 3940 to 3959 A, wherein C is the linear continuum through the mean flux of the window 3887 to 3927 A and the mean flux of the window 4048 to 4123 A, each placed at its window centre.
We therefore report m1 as 0.180 mag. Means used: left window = 35.5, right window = 58.9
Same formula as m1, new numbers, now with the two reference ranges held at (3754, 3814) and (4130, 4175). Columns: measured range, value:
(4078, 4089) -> -0.17 mag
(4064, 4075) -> 0.03 mag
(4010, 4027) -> -0.17 mag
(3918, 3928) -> 0.50 mag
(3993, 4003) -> -0.09 mag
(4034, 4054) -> -0.05 mag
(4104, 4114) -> -0.15 mag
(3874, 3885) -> 0.44 mag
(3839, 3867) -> 0.50 mag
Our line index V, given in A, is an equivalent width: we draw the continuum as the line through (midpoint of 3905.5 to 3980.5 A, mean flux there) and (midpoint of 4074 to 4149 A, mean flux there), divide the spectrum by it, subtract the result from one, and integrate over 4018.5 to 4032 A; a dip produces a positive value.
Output -4.1 A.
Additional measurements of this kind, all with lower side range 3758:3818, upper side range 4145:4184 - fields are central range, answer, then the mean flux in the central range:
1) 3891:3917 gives 2.8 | 38.6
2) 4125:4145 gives 0.2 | 57.4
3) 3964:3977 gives 7.3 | 20.9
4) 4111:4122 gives -1.5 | 64.6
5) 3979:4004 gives -1.6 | 51.9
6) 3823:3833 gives 6.0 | 15.4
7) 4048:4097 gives -3.1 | 57.6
